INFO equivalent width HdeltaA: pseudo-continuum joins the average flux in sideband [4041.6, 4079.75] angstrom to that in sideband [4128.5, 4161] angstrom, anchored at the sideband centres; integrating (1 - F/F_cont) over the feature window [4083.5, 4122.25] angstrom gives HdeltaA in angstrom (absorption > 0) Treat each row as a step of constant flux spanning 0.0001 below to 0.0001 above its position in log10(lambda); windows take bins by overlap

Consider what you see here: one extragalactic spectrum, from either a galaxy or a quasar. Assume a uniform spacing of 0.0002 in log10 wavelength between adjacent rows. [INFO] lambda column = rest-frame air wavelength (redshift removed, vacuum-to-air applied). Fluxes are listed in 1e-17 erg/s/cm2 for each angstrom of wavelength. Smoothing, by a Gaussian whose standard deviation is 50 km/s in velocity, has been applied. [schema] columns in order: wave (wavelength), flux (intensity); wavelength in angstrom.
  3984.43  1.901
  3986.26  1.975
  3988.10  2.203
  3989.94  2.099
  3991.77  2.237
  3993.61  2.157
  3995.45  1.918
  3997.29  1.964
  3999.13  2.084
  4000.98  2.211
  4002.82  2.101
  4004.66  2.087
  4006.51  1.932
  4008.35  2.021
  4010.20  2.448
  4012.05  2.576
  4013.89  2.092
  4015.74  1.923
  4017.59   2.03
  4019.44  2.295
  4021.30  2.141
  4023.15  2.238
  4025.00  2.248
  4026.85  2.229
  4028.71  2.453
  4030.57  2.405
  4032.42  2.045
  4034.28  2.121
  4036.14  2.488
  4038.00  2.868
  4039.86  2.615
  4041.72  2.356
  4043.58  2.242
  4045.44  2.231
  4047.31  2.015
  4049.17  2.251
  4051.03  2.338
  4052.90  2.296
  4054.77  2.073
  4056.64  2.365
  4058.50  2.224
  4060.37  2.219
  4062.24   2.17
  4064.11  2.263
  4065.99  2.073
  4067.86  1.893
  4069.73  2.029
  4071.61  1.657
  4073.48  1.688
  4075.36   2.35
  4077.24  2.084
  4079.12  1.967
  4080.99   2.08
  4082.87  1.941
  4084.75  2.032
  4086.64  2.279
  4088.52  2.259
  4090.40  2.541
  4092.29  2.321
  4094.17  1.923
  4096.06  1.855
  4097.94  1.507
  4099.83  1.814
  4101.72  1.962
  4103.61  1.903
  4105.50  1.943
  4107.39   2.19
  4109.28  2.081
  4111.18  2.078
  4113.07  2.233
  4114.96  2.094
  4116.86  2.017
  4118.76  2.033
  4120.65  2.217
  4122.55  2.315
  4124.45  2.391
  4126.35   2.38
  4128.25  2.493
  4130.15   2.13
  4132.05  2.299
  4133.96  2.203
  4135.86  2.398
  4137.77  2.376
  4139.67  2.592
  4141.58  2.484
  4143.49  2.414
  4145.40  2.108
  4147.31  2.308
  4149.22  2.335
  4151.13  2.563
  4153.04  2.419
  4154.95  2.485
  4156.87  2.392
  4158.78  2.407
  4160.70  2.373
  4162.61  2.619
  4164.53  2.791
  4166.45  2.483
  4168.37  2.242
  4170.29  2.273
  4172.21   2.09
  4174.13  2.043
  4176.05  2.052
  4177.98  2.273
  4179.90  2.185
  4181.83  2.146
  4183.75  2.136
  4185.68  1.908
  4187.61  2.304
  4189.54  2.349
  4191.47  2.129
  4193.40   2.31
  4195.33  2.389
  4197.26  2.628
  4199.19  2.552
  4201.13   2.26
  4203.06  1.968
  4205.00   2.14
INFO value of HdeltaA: 3.2 angstrom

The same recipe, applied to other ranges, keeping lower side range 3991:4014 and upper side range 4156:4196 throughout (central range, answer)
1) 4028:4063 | -2.1 angstrom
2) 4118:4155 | -1.6 angstrom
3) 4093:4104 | 1.9 angstrom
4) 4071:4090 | 1.3 angstrom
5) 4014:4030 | -0.3 angstrom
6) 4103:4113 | 0.7 angstrom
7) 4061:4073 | 1.0 angstrom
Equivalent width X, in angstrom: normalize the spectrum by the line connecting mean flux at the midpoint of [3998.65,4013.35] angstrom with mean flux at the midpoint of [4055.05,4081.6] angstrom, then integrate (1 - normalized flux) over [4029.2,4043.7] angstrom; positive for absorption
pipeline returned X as -1.9 angstrom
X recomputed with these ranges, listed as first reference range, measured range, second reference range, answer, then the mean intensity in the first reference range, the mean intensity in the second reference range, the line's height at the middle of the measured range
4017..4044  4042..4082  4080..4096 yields 2.0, 2.32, 2.15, 2.23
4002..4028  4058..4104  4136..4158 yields 5.0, 2.17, 2.41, 2.29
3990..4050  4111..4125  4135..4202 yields 0.8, 2.22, 2.34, 2.3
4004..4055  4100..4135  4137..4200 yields 2.3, 2.26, 2.34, 2.31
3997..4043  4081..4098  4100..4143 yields 0.9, 2.24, 2.21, 2.22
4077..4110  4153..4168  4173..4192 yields -2.6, 2.04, 2.15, 2.12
